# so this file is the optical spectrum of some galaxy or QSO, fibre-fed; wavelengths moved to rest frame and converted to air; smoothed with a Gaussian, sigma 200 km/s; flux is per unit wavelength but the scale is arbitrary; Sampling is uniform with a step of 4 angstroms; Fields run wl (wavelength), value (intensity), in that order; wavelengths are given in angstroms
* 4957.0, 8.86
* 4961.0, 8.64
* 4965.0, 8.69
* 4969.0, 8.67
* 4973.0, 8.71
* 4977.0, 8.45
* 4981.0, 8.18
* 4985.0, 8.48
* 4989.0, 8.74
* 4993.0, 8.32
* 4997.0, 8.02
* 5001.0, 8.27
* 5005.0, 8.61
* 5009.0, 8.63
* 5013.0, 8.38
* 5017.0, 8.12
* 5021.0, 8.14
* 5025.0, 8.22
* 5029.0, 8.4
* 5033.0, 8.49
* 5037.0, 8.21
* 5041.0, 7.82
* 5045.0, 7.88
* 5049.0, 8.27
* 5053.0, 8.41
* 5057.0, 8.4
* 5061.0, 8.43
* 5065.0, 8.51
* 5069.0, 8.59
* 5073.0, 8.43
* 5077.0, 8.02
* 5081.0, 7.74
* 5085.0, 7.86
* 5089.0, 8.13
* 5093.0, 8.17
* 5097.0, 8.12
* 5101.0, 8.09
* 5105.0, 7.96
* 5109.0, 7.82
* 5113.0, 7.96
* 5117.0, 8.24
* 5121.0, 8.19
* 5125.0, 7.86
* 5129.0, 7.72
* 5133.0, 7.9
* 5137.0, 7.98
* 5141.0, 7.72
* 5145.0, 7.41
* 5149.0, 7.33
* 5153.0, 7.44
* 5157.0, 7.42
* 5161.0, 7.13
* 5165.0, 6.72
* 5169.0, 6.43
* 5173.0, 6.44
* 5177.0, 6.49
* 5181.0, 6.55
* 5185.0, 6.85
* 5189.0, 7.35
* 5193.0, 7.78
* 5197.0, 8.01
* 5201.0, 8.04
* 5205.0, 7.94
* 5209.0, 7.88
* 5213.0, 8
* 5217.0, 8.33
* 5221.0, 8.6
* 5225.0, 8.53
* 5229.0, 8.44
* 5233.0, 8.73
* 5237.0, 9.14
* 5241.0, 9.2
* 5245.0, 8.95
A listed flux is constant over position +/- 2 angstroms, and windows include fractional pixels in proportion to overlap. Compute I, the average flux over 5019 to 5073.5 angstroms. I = 8.3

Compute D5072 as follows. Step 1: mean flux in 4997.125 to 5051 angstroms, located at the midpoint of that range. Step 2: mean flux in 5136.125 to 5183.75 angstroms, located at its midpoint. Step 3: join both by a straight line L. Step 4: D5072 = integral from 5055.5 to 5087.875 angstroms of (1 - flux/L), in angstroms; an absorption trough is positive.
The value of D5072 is -1.7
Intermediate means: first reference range 8.26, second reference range 7.06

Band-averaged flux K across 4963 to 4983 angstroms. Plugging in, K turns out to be 8.54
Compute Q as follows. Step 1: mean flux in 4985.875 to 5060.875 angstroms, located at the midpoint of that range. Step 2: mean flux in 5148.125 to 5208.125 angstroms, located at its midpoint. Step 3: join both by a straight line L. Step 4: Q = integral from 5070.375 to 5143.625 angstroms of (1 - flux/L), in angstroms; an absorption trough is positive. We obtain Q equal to -2.7 angstroms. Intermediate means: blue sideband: 8.3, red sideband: 7.2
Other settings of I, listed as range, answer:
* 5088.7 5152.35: 7.9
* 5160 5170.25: 6.75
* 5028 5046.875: 8.15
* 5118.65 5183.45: 7.3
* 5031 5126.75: 8.15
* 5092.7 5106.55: 8.08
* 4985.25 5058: 8.3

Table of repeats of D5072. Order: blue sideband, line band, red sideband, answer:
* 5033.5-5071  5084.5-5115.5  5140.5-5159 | -0.6 angstroms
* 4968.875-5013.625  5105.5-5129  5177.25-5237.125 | 0.5 angstroms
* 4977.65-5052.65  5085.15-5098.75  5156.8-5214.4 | -0.5 angstroms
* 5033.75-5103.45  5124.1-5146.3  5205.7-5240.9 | 1.4 angstroms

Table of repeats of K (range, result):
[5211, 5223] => 8.31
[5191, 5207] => 7.94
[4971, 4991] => 8.51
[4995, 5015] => 8.38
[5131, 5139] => 7.94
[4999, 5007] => 8.44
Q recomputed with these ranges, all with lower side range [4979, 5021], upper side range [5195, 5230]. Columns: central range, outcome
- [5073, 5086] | 0.53 angstroms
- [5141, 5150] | 0.87 angstroms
